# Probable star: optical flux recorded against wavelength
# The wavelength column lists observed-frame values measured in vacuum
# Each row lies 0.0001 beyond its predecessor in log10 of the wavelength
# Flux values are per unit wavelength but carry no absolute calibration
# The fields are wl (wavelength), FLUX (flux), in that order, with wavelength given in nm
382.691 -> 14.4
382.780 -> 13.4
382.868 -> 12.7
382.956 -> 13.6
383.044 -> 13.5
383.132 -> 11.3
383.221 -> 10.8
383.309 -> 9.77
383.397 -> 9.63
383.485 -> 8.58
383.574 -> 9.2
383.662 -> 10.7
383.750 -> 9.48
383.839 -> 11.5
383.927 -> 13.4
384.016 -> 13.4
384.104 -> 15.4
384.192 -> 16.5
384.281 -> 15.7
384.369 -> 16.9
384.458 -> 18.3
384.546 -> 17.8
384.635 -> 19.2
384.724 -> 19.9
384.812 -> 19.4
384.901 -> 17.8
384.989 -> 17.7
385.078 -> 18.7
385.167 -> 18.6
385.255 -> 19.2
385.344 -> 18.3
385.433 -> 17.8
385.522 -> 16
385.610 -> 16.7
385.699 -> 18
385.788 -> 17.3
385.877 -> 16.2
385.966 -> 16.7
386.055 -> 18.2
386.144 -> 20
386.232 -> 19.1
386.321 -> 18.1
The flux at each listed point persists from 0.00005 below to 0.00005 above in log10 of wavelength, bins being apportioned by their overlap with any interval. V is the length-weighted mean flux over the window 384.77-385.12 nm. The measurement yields 18.4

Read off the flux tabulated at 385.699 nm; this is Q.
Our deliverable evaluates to 18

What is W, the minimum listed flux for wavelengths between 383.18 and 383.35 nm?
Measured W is 9.77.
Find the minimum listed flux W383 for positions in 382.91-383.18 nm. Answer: 11.3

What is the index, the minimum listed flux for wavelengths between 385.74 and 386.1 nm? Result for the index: 16.2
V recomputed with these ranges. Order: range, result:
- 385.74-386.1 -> 17.1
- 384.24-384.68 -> 17.6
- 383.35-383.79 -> 9.53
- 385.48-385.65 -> 16.4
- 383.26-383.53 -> 9.36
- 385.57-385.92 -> 17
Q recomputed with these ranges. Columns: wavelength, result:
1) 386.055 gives 18.2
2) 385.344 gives 18.3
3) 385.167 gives 18.6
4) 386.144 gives 20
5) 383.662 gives 10.7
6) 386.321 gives 18.1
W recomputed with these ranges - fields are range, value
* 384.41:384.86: 17.8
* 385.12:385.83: 16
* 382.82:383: 12.7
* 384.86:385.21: 17.7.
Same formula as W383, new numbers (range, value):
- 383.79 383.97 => 11.5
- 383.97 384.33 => 13.4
